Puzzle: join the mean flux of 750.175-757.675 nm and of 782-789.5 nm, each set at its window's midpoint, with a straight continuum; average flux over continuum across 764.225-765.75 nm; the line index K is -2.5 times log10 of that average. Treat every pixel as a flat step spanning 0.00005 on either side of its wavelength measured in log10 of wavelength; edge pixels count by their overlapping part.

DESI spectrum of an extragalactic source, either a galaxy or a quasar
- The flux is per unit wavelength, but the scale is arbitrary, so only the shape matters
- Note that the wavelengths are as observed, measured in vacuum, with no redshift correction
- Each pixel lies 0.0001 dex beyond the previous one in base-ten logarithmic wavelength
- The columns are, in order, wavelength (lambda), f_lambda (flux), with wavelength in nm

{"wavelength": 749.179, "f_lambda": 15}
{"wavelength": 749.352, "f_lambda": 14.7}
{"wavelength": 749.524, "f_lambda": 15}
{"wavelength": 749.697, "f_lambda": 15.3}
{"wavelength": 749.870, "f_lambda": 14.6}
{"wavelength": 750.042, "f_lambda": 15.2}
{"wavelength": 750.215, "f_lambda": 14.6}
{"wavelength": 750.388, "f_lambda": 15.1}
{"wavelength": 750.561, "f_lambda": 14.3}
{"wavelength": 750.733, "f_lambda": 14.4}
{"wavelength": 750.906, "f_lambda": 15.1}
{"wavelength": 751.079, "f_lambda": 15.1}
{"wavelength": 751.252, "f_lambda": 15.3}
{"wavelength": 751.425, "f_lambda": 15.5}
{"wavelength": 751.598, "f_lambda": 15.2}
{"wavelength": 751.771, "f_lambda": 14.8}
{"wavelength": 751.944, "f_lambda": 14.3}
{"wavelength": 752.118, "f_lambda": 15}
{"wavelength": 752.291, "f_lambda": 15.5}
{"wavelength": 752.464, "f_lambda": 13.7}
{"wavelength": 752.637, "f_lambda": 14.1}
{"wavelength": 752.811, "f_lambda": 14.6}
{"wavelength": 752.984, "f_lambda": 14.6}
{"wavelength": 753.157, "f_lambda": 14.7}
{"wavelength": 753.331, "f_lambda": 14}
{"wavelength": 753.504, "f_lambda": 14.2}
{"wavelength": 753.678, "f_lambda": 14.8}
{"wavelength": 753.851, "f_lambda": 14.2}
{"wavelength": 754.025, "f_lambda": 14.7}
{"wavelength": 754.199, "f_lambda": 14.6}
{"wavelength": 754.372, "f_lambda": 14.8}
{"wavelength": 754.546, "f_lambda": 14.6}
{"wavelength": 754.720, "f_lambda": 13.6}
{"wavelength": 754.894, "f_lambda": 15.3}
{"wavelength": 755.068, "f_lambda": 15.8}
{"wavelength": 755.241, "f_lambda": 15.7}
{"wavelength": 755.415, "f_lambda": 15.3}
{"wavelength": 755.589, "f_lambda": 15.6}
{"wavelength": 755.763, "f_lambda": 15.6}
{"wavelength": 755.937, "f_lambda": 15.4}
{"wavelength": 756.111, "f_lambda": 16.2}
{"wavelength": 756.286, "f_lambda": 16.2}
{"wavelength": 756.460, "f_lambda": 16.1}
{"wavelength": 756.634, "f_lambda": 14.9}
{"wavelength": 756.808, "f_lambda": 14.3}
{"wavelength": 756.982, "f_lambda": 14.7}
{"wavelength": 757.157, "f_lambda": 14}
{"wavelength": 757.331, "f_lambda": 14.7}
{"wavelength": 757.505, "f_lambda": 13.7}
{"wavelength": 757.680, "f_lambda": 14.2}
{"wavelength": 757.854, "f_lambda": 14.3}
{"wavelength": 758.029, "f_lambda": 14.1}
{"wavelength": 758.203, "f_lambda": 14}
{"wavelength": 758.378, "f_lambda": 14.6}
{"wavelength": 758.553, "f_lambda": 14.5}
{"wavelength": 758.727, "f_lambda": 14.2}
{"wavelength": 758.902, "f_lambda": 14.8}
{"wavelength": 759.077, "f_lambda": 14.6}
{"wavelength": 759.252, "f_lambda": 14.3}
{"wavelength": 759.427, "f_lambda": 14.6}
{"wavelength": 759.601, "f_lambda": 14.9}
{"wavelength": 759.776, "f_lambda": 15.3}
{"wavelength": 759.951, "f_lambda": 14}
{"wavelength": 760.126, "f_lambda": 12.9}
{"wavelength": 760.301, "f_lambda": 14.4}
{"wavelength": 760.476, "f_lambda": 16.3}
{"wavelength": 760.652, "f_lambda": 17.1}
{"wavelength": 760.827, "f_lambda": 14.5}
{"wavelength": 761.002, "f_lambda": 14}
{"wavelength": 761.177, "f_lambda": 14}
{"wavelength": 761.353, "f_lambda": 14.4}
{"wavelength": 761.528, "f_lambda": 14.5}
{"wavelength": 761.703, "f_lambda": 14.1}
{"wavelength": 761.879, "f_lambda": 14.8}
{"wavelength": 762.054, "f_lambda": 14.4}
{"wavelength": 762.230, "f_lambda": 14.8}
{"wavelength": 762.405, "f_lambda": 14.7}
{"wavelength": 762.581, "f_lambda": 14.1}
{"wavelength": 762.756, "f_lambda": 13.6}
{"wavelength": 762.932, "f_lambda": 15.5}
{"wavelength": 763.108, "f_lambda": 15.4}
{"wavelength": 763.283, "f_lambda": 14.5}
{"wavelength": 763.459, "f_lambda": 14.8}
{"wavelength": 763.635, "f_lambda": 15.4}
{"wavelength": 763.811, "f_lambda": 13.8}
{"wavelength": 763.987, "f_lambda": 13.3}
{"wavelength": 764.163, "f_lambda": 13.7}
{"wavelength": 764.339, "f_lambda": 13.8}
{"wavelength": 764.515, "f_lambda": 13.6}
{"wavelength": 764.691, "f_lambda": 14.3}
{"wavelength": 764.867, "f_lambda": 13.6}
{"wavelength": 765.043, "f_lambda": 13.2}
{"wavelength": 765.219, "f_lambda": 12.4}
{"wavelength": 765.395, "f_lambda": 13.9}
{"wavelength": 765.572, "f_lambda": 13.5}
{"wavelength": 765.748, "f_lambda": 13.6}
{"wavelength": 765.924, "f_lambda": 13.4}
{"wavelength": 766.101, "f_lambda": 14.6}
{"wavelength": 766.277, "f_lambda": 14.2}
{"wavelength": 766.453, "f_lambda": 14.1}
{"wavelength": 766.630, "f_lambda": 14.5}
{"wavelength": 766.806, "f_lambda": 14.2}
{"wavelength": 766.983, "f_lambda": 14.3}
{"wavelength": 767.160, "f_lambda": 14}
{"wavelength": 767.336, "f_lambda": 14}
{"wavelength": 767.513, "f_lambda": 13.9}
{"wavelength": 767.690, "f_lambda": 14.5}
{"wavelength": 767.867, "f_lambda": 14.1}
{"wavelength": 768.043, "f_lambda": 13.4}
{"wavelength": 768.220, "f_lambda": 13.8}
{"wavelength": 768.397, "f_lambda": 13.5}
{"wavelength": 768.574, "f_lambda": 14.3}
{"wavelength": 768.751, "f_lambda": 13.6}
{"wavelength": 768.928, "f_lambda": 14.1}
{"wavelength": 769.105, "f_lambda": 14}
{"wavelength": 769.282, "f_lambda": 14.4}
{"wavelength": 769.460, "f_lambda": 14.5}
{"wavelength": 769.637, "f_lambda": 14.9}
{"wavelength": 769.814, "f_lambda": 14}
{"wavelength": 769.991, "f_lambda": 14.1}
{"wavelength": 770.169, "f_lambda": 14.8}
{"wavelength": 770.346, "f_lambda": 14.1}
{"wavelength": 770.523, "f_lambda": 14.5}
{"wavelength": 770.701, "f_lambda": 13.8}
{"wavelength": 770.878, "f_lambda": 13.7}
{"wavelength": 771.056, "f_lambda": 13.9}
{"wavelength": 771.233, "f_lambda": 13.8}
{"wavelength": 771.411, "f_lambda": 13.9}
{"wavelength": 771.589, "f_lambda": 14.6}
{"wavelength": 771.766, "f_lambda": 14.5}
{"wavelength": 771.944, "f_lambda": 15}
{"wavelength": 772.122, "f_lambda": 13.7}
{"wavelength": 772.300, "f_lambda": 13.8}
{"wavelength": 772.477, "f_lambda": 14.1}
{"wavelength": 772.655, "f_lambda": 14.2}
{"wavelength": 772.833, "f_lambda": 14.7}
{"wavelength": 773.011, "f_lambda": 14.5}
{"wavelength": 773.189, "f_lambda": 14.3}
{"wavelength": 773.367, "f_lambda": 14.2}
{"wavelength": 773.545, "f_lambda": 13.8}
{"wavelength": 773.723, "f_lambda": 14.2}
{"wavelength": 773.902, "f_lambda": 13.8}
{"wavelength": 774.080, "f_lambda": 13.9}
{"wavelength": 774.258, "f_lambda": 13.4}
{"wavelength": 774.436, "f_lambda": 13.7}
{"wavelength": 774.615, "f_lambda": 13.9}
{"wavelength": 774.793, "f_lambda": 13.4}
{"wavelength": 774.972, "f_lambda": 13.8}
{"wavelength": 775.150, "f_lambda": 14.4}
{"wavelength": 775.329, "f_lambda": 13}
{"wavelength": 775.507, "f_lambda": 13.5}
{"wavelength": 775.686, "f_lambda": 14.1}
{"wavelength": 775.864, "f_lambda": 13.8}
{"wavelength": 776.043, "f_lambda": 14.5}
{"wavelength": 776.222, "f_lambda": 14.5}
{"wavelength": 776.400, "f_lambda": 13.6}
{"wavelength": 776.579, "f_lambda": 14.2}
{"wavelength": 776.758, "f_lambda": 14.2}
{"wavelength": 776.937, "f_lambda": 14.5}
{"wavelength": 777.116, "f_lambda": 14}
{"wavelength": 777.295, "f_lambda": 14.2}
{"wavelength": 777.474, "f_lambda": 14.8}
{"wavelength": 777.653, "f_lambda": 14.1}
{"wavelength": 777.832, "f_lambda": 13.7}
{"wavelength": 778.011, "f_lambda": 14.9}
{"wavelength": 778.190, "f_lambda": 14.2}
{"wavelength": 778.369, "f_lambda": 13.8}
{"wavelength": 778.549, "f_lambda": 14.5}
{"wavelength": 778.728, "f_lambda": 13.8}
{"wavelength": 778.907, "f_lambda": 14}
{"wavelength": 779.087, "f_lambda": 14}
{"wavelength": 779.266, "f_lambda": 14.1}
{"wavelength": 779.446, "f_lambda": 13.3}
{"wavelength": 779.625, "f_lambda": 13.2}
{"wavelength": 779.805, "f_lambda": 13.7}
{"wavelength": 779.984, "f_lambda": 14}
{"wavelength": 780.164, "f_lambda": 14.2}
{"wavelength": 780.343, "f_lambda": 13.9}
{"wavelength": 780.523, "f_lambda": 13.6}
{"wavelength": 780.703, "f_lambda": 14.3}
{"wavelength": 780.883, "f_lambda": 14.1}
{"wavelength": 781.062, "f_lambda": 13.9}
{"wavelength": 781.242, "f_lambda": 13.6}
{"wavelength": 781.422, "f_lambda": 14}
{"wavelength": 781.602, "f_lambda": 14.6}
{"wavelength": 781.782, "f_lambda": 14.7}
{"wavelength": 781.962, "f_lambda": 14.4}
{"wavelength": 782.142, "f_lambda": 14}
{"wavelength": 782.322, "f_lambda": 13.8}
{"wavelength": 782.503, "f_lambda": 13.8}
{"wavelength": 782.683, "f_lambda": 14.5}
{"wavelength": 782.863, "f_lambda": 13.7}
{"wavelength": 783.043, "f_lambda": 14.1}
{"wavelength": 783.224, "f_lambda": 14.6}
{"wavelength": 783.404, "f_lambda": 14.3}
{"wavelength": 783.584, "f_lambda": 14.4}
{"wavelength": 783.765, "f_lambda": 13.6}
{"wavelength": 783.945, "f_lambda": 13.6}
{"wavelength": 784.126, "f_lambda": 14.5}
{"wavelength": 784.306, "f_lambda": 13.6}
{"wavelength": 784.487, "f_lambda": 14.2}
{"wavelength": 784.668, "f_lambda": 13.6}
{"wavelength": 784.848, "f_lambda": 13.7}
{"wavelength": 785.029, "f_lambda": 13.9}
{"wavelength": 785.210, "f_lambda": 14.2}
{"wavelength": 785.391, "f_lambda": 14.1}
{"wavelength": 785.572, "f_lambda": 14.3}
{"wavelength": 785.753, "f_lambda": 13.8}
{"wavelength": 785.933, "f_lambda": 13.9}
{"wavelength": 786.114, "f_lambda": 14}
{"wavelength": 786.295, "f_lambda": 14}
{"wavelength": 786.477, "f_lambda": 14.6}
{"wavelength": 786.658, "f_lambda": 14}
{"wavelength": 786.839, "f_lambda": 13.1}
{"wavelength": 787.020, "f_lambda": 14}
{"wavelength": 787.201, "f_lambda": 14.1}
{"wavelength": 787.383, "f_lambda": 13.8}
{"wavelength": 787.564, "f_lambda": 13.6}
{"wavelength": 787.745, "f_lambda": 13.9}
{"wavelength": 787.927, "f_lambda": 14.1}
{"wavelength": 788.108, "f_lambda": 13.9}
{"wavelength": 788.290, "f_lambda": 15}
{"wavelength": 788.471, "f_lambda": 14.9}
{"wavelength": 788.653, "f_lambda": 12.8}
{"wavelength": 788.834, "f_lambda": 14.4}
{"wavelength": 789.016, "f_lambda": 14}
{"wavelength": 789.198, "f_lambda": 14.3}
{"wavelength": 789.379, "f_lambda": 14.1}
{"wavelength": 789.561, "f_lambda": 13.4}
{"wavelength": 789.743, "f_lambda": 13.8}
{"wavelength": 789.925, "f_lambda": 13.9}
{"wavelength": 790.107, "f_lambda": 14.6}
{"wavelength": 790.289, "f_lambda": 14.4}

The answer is 0.079 mag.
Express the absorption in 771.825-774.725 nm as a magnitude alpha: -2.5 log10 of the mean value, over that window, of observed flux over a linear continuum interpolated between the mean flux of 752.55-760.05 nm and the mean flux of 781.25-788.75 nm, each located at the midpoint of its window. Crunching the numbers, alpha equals 0.019 mag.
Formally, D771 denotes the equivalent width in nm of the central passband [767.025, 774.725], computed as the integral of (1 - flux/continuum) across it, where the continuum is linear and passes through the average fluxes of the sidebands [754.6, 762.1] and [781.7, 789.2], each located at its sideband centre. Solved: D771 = 0.18 nm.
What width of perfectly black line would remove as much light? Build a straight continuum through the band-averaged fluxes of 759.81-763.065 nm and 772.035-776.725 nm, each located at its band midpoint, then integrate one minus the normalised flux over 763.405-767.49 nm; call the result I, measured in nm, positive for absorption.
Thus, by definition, 0.14 nm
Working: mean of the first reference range 14.6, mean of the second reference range 14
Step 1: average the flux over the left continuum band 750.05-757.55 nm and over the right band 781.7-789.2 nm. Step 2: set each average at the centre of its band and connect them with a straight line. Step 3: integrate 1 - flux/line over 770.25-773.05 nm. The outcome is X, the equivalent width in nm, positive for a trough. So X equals 0.04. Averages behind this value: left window 14.9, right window 14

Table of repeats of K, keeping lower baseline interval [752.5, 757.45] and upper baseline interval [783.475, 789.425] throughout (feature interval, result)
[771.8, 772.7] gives 0.02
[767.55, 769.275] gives 0.04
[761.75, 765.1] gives 0.03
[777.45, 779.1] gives 0.01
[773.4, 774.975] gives 0.04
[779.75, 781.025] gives 0.01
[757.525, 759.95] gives 0.02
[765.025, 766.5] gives 0.07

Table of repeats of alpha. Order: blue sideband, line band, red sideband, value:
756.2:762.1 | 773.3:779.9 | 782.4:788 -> 0.02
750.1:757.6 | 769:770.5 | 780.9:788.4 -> 0.01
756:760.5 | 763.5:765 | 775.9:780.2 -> 0.04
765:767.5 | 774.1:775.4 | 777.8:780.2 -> 0.02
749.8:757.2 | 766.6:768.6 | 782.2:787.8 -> 0.04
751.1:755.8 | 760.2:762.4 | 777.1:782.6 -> -0.01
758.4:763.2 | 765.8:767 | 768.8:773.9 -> 0.02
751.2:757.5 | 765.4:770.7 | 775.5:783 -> 0.03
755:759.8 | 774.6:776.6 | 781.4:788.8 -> 0.03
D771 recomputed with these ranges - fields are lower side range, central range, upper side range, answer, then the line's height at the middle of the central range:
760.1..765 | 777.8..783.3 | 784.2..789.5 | 0.03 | 14.1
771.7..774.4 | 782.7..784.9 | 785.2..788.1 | 0.00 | 14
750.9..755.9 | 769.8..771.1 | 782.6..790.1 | 0.03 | 14.4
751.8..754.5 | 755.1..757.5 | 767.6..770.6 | -0.13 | 14.5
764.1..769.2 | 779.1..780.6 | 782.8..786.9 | 0.02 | 14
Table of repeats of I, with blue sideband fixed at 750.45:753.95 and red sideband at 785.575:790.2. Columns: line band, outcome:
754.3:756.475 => -0.11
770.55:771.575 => 0.03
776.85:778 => 0.00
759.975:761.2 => -0.02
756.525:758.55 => 0.03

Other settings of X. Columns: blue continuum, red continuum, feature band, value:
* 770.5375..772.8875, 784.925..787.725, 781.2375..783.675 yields -0.034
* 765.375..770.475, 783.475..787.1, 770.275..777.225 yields 0.002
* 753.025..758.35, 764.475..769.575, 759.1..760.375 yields 0.012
